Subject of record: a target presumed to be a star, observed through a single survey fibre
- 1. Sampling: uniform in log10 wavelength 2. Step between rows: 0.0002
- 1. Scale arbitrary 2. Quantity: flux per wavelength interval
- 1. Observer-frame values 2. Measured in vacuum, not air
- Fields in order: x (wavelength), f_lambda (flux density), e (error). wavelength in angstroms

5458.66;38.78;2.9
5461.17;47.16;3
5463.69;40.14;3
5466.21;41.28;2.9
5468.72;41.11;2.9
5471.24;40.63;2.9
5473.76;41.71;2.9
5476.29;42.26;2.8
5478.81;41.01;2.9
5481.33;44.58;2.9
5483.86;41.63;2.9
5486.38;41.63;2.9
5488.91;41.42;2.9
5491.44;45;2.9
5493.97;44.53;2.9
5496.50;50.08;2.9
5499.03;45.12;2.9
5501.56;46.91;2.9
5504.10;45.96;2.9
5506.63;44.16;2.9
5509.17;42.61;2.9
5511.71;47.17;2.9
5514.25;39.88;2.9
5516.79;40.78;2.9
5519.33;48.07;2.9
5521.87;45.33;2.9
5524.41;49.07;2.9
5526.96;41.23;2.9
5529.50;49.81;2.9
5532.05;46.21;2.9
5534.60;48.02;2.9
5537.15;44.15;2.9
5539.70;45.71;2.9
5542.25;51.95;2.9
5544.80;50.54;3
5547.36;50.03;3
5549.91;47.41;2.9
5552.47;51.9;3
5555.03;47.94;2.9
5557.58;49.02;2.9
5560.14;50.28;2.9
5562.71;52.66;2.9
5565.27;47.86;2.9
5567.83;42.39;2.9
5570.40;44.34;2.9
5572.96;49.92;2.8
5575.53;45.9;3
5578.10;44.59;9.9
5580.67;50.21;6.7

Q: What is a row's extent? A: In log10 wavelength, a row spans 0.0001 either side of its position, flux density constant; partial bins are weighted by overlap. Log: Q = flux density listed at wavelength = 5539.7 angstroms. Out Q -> 45.71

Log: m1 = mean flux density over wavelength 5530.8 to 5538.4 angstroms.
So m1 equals 46.1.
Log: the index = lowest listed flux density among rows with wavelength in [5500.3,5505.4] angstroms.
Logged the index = 45.96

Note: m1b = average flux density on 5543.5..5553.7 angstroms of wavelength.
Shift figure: 50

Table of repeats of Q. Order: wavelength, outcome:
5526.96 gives 41.23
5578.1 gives 44.59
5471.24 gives 40.63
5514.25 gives 39.88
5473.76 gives 41.71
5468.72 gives 41.11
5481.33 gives 44.58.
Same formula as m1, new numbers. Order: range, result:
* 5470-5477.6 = 41.5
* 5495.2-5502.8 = 47.4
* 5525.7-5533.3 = 45.8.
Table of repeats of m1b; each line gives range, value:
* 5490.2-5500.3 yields 46.2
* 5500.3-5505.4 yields 46.4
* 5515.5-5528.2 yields 44.9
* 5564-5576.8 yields 46.1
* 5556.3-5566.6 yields 49.9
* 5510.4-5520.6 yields 44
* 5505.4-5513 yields 44.6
